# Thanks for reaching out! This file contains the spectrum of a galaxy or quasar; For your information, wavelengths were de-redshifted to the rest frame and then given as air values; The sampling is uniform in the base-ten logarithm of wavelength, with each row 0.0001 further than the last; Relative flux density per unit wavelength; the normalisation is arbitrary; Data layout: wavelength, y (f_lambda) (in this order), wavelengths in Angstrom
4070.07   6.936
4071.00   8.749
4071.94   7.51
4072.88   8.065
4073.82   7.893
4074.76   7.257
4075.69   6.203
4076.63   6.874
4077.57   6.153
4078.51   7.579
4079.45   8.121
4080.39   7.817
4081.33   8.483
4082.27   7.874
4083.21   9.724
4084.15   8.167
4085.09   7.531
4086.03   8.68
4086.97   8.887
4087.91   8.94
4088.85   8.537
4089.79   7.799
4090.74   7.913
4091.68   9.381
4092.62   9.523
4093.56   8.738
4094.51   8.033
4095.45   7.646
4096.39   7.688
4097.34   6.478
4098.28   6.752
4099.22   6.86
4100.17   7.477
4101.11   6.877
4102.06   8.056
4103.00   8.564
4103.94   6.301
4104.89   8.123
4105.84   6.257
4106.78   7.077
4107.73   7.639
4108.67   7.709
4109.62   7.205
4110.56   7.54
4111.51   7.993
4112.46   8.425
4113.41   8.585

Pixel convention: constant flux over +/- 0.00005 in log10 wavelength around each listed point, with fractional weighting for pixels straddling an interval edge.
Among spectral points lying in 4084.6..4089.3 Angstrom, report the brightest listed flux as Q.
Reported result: 8.94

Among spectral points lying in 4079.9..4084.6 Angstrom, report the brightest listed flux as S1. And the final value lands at 9.724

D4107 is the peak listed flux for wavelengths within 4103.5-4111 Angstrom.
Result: 8.123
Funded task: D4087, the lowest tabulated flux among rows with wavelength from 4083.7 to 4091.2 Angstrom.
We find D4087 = 7.531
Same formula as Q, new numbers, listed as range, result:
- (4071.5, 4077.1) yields 8.065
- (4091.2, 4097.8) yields 9.523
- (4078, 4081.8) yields 8.483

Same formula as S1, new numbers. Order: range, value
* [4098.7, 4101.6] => 7.477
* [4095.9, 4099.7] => 7.688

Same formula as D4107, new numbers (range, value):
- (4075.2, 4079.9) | 8.121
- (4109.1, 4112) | 7.993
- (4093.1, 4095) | 8.738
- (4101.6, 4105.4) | 8.564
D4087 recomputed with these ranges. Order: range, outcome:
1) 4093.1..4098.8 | 6.478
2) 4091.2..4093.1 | 9.381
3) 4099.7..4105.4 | 6.301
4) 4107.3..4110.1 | 7.205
